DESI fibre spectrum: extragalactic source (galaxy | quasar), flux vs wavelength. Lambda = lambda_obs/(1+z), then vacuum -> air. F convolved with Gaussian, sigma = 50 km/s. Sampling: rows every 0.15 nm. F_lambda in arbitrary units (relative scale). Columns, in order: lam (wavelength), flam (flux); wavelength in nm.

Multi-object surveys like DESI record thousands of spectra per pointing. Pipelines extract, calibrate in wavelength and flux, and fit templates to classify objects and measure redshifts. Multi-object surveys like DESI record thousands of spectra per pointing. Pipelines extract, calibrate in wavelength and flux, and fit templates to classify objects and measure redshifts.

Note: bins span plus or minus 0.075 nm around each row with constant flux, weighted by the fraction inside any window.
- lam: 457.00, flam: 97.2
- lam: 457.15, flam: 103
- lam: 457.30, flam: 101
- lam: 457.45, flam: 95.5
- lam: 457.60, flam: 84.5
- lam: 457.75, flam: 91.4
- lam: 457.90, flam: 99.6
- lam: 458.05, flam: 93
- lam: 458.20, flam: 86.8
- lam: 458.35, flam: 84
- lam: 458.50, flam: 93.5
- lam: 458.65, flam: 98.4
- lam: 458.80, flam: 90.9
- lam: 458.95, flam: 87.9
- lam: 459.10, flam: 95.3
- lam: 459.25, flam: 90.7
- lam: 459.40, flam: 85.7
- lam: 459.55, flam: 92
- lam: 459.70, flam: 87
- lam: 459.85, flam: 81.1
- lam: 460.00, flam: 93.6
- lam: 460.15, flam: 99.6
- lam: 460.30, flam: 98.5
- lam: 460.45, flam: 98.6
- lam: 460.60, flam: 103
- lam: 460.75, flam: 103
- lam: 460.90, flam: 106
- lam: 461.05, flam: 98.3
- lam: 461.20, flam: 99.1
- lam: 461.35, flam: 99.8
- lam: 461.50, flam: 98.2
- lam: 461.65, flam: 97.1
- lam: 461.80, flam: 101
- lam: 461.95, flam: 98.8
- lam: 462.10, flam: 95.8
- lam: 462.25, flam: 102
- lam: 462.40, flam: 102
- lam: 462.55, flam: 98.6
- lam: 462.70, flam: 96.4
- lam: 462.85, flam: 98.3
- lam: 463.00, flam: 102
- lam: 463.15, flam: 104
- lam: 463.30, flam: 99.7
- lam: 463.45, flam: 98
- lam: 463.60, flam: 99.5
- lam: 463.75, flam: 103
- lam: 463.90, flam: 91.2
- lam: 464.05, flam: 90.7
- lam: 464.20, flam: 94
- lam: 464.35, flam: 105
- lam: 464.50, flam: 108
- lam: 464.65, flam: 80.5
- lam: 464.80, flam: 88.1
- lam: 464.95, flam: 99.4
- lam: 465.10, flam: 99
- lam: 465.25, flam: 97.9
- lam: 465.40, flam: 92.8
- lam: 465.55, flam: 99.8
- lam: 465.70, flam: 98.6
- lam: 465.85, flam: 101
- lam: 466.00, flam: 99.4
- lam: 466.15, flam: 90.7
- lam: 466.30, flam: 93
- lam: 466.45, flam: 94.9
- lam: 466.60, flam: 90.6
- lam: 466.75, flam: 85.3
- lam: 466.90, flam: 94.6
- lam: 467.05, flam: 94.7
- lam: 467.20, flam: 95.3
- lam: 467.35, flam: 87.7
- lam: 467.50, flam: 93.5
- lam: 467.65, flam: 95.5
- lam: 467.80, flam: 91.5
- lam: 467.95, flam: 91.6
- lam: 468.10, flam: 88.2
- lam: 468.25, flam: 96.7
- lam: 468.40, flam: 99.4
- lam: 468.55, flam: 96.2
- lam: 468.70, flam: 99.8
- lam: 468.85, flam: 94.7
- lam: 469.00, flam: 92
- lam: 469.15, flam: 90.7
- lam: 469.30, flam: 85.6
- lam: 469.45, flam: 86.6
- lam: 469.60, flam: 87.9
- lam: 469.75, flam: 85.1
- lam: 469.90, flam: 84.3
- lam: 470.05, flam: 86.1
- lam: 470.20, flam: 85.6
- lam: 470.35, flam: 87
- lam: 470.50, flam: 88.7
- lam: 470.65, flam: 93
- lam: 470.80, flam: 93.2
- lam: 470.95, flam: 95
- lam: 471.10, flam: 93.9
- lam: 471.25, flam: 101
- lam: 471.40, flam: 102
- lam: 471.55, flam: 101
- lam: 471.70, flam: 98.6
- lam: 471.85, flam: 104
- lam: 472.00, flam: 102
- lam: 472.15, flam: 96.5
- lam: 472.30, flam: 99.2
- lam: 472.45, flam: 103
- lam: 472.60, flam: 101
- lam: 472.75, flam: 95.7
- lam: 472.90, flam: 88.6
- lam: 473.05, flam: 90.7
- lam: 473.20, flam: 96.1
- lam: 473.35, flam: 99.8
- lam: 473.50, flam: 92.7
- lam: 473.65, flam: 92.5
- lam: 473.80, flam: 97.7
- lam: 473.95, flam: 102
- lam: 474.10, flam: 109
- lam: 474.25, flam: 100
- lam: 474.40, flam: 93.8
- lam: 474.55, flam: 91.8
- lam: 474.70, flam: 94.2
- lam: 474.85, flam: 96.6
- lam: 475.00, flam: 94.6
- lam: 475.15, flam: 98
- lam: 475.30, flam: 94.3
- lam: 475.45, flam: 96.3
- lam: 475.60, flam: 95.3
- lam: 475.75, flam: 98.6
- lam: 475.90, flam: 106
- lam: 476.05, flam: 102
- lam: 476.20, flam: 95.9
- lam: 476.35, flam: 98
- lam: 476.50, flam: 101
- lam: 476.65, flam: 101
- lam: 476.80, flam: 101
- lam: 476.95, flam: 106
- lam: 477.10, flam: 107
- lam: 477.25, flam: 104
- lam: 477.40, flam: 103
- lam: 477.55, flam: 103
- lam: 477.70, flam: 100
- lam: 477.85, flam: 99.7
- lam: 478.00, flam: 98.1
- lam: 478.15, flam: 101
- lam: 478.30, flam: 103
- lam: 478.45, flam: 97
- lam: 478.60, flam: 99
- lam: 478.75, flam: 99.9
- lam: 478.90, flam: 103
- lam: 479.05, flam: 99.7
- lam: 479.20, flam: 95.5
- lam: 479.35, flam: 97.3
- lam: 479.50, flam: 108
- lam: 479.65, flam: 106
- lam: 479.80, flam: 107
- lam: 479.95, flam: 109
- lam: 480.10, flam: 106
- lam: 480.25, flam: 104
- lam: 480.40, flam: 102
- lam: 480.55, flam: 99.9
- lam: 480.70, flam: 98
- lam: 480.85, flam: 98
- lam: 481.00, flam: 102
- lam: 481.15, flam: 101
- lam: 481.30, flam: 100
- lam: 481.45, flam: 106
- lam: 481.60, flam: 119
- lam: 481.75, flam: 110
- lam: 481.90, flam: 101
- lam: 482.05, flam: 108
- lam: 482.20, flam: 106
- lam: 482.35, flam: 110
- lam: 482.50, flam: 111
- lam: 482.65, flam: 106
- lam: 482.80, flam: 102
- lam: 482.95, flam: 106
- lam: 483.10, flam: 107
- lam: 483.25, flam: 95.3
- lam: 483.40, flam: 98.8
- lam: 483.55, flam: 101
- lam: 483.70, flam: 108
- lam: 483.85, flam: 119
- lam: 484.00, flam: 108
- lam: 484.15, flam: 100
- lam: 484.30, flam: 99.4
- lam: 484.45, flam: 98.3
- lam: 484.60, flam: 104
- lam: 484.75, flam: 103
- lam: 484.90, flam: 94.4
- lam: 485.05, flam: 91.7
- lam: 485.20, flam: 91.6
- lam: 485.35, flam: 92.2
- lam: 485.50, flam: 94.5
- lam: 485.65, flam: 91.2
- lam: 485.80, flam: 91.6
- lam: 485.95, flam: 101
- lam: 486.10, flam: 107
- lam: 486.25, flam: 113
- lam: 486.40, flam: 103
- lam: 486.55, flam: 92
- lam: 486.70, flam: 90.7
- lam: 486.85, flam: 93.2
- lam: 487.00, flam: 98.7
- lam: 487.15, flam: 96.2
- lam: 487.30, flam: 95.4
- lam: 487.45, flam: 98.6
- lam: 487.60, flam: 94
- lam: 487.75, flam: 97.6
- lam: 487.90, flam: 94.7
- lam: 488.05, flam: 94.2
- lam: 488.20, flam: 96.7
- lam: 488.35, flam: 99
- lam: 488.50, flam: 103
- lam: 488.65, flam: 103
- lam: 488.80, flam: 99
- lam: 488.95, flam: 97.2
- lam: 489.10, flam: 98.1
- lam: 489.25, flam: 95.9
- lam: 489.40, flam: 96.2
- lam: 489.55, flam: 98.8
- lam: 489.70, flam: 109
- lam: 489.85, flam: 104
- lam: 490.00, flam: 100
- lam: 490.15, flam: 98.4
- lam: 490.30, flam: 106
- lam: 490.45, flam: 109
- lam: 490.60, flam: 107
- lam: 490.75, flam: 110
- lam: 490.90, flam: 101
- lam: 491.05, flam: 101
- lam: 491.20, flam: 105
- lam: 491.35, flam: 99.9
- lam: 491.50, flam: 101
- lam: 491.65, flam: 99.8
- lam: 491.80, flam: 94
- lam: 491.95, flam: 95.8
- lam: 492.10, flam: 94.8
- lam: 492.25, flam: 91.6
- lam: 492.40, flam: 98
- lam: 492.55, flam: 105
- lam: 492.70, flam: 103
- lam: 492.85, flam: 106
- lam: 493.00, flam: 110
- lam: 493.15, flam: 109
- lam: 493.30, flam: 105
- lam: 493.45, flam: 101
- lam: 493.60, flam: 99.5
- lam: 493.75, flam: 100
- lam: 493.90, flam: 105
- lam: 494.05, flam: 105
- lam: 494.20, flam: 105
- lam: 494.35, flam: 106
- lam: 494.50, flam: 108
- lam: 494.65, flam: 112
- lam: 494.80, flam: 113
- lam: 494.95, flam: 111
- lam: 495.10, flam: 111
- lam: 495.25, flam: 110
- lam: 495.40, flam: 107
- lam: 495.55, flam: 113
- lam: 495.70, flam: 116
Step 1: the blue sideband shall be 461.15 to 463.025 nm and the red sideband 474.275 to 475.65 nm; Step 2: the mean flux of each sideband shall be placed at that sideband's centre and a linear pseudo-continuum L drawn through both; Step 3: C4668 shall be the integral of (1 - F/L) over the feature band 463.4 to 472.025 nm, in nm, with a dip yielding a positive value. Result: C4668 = 0.29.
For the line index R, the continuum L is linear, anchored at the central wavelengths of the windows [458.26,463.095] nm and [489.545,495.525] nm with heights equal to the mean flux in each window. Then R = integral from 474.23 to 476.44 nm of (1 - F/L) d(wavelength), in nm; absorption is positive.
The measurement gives 0.062 nm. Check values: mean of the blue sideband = 96.1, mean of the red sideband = 104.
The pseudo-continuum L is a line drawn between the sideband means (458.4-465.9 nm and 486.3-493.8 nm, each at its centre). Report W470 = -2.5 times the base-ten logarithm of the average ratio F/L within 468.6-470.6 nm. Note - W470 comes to 0.102 mag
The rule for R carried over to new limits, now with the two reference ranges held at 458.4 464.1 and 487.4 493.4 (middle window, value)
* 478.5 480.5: -0.069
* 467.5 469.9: 0.144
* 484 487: 0.069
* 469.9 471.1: 0.102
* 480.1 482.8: -0.142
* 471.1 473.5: 0.000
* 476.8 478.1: -0.046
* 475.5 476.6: -0.008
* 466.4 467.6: 0.067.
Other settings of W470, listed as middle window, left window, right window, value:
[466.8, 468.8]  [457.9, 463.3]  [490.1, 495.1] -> 0.042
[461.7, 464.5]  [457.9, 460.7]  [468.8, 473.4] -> -0.070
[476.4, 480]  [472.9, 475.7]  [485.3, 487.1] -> -0.059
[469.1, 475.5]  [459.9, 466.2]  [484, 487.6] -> 0.036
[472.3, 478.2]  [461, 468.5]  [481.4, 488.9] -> 0.000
